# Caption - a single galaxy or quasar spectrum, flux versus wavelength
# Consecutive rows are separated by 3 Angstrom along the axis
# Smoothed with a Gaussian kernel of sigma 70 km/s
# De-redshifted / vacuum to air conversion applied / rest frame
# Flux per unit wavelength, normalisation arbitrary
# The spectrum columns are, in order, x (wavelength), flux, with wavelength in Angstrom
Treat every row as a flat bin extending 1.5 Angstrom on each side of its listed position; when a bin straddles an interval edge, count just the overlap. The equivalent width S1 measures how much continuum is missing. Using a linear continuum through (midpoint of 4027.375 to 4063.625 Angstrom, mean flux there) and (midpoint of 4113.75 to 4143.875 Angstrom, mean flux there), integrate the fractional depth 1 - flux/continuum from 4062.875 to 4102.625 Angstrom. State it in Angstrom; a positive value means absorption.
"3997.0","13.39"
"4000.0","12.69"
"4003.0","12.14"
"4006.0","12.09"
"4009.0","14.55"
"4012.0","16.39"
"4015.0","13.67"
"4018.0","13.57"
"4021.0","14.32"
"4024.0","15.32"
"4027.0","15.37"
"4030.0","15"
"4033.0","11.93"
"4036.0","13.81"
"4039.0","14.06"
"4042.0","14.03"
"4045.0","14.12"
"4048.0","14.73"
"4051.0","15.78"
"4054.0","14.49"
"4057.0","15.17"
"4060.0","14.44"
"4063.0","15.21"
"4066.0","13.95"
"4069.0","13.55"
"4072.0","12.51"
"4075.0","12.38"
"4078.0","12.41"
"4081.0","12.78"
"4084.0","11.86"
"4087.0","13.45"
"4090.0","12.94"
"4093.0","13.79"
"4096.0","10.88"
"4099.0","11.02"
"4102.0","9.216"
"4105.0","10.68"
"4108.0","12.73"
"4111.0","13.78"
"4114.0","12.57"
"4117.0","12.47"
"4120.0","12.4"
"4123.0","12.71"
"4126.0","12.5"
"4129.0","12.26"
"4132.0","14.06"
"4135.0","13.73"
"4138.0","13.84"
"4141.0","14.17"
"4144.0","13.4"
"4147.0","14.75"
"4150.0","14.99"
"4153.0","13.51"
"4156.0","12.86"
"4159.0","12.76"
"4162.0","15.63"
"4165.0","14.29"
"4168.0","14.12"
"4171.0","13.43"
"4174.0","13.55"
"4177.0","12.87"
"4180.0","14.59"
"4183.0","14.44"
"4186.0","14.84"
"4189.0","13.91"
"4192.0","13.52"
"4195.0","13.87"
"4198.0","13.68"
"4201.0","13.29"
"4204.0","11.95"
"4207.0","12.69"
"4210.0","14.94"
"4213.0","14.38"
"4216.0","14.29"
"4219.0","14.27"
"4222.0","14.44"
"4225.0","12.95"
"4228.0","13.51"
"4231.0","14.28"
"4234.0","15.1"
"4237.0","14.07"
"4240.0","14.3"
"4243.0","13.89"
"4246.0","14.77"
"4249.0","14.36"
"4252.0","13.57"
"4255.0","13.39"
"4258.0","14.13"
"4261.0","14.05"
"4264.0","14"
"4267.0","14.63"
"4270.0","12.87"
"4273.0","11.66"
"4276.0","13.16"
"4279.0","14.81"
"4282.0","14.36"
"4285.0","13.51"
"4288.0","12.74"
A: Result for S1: 3.7 Angstrom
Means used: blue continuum 14.4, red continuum 13.1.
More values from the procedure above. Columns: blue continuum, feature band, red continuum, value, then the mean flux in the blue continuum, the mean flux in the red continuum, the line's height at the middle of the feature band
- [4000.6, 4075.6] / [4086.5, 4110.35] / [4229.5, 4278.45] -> 3.75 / 14.1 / 13.9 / 14.1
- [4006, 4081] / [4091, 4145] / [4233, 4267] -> 6.02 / 14.1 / 14.2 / 14.1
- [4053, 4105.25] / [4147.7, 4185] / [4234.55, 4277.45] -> -1.76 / 12.9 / 13.8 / 13.3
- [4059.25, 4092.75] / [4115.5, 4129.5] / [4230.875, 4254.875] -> 1.06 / 13.2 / 14.2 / 13.5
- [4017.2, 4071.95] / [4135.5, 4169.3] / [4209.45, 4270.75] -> 0.46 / 14.3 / 14.1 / 14.2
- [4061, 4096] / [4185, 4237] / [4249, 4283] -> -1.32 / 13.1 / 13.7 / 13.5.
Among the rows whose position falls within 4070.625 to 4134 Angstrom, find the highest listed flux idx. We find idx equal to 14.06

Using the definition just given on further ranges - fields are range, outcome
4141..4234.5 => 15.63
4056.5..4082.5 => 15.21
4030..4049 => 15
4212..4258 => 15.1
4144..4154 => 14.99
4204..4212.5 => 14.94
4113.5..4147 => 14.75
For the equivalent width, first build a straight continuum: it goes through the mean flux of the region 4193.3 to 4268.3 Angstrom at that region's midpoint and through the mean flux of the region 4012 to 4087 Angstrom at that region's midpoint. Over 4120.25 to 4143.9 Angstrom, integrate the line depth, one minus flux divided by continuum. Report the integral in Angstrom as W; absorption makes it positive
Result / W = 1.16 Angstrom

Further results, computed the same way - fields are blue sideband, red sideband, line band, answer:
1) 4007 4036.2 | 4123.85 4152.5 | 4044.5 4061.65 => -0.8 Angstrom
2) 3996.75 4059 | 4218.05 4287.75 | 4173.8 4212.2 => 0.7 Angstrom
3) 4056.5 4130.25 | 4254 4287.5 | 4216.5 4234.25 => -0.8 Angstrom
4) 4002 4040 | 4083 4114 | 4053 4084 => -1.8 Angstrom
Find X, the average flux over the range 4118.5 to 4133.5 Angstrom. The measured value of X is 12.8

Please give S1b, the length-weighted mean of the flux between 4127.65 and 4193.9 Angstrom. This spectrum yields 13.9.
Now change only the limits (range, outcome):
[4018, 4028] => 14.8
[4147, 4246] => 13.9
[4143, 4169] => 14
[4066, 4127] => 12.4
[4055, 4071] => 14.4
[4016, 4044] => 14.1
